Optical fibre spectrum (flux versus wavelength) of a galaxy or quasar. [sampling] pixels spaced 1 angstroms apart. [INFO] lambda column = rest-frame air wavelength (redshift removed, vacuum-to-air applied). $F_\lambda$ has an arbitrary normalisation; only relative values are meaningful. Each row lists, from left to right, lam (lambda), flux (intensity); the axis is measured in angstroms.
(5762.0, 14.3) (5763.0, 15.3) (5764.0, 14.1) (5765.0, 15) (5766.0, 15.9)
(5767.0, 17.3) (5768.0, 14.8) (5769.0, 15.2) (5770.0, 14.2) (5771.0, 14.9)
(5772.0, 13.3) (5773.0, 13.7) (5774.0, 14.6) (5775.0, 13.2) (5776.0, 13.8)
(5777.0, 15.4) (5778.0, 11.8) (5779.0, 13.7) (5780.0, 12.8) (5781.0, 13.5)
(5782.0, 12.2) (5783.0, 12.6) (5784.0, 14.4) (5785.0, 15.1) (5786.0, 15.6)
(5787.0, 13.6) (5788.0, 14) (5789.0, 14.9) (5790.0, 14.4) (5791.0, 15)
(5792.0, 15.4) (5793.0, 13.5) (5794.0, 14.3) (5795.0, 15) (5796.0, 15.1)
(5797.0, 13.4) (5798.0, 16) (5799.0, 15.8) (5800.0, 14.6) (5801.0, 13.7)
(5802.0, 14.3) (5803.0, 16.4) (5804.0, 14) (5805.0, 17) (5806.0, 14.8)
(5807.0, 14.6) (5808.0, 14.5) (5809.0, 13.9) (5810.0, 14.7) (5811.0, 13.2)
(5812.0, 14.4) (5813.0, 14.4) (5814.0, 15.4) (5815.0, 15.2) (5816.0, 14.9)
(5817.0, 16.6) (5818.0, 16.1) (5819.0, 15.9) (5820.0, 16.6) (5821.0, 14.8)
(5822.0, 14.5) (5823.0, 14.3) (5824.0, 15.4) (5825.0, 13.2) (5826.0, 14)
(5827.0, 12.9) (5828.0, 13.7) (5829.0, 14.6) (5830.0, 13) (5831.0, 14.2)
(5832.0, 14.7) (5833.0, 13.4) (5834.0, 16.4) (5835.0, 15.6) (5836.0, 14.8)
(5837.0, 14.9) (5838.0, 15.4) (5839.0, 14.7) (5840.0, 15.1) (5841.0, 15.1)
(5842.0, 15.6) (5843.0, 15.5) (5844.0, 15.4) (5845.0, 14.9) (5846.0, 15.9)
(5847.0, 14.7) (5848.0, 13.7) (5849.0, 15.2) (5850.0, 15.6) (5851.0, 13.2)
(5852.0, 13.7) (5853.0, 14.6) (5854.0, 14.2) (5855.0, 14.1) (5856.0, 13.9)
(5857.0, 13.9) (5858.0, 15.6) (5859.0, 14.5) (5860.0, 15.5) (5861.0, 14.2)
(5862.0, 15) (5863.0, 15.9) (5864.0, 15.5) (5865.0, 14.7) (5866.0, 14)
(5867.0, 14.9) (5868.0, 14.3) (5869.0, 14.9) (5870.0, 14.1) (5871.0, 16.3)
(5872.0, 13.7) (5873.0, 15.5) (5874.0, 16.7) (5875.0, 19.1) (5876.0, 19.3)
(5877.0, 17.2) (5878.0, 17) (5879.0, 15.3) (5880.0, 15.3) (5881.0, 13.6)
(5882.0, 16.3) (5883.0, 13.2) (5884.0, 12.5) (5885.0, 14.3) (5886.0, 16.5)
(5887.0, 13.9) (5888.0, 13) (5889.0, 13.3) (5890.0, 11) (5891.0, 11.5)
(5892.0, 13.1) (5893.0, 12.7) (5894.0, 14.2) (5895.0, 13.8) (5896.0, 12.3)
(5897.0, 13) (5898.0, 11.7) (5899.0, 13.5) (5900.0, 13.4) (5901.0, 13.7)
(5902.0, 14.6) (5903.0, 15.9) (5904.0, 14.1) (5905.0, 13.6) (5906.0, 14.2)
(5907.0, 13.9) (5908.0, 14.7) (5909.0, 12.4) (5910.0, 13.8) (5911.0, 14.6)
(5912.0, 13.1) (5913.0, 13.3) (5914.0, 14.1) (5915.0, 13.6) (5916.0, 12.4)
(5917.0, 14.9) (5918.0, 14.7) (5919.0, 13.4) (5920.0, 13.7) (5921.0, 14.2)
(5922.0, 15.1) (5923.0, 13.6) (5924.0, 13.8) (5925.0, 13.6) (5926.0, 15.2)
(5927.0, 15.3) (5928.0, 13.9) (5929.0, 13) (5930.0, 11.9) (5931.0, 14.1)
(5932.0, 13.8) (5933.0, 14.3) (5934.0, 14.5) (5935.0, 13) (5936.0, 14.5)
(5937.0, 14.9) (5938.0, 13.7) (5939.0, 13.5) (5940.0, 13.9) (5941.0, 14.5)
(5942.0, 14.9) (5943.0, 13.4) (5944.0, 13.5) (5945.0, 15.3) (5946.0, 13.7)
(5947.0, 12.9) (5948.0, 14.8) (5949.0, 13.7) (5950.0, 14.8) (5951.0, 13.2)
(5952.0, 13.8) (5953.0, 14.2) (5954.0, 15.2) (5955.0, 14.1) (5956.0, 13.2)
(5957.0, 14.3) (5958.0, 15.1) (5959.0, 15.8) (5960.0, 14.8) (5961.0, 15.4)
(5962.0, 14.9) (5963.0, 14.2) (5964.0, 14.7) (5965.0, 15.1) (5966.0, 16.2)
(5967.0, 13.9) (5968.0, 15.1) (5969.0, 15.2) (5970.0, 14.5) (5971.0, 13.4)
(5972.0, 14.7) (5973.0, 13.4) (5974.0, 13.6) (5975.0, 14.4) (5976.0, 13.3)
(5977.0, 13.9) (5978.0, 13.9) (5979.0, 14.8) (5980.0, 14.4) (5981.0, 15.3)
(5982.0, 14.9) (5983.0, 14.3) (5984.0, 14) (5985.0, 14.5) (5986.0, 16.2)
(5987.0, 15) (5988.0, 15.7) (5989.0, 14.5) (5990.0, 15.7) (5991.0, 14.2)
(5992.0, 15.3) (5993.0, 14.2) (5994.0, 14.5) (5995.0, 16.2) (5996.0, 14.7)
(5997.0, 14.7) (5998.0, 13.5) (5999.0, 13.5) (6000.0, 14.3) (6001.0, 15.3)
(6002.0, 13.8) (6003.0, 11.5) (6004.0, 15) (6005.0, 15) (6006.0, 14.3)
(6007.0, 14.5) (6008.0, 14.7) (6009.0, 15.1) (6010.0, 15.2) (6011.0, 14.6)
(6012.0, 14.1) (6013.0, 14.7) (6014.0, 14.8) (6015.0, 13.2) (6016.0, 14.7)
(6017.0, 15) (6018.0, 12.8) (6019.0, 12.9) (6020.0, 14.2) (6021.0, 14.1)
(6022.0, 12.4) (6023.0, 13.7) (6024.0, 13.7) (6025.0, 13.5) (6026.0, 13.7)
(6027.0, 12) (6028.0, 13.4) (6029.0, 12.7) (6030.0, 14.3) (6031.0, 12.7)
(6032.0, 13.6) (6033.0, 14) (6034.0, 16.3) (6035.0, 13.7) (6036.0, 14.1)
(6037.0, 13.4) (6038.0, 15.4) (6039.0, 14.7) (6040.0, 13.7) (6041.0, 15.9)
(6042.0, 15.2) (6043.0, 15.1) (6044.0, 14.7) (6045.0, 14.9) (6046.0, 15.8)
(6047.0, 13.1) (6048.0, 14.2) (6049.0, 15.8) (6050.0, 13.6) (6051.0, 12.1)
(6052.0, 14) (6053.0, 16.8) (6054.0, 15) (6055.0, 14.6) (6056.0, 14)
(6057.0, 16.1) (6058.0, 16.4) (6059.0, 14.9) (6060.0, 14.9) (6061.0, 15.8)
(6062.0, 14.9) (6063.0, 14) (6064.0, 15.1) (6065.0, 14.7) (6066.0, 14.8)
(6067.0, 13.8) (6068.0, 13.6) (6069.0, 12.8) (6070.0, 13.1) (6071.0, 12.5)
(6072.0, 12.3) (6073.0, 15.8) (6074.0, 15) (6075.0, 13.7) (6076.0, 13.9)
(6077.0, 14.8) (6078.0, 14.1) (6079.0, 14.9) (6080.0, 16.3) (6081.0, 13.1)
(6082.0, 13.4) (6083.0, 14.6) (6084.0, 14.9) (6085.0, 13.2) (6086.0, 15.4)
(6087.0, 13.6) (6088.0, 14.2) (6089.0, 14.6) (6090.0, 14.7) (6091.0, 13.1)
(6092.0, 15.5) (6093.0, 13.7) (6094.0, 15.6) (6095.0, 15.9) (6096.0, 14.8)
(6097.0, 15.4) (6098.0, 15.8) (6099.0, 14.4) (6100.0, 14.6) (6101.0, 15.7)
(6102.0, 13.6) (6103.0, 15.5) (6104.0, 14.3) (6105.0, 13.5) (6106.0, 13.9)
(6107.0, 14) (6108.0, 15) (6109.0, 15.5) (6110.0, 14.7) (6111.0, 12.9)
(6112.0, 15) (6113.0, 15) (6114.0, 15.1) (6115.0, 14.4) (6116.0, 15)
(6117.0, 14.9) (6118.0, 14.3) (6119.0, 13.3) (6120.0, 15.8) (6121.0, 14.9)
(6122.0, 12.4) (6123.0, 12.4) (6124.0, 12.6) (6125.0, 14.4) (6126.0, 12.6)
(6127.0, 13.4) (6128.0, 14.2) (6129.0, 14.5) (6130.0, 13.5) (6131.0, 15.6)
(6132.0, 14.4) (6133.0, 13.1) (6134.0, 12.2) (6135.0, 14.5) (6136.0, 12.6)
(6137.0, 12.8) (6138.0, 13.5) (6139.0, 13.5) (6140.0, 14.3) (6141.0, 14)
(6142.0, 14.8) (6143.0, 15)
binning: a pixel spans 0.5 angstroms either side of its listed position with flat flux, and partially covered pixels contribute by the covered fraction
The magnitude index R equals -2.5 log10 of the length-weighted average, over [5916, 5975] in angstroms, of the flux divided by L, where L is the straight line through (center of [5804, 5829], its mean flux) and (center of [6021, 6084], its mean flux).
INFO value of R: 0.02 mag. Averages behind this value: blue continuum 14.8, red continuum 14.3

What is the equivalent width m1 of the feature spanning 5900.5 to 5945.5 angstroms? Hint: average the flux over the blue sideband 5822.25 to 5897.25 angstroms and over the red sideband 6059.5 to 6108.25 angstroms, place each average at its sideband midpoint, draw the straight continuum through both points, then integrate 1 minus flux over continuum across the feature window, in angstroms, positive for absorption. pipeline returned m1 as 1.7 angstroms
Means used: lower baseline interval 14.6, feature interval 14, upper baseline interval 14.4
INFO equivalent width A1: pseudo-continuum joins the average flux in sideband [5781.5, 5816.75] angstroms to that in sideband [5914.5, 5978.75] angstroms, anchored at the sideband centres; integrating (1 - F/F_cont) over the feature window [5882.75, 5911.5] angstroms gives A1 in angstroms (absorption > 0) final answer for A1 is 1.6 angstroms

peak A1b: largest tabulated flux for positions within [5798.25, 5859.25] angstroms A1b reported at 17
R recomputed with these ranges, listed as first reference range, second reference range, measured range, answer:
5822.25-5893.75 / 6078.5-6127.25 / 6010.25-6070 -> 0.02 mag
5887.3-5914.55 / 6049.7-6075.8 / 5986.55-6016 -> -0.04 mag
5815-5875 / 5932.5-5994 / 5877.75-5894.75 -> 0.06 mag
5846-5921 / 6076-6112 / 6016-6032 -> 0.08 mag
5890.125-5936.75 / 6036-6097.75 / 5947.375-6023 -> -0.03 mag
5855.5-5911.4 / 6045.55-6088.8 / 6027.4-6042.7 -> 0.02 mag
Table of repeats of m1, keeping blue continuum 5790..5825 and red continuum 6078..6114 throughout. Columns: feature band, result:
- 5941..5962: 0.6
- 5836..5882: -1.0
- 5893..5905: 1.0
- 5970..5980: 0.5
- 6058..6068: -0.1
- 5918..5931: 0.7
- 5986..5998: -0.2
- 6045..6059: -0.1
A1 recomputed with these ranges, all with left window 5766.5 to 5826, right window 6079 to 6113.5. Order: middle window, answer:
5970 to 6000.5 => 0.2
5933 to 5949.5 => 0.6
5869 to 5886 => -1.2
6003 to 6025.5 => 0.7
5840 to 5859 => -0.2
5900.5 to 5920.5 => 0.9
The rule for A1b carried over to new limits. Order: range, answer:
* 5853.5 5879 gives 19.3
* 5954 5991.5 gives 16.2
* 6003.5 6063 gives 16.8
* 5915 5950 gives 15.3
